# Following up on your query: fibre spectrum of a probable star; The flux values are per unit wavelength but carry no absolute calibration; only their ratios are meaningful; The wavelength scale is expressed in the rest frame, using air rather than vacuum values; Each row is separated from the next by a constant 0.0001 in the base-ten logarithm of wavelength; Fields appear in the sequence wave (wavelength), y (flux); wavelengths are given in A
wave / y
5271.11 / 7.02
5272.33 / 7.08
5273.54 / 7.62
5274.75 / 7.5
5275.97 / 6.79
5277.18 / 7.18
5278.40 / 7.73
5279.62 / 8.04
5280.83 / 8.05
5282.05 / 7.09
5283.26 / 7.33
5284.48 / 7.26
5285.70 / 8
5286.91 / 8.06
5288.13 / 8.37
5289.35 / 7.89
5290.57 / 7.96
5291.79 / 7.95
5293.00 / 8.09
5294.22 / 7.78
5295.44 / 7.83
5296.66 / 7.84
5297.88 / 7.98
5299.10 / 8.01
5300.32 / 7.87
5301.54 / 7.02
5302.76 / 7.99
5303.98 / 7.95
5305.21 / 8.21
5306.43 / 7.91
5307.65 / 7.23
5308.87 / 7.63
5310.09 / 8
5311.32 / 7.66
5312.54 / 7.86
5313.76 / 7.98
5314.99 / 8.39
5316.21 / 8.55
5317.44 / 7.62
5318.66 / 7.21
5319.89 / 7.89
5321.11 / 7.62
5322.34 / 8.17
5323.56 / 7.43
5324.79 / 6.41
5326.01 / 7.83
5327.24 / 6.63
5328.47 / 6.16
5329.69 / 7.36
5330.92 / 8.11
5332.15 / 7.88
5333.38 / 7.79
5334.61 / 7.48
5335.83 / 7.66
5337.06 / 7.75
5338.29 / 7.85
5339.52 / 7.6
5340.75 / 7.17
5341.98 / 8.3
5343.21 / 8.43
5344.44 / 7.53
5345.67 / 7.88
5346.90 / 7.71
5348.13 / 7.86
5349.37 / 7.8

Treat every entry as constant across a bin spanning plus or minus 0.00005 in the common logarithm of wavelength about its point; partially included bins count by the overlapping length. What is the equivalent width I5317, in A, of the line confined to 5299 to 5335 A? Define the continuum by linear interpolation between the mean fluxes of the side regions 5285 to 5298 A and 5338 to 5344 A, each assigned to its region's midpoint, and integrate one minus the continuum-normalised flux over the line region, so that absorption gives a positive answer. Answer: 1.2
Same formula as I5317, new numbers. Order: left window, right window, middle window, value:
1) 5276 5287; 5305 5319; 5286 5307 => -0.6 A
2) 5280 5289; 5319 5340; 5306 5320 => -0.4 A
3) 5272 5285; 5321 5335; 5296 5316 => -1.2 A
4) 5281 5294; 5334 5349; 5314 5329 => 0.5 A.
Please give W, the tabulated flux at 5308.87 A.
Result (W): 7.63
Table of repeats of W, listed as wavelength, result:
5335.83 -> 7.66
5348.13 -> 7.86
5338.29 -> 7.85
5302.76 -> 7.99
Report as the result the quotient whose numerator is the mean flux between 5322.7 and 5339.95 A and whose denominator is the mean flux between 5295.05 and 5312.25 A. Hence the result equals 0.95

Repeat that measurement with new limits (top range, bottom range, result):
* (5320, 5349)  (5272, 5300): 0.98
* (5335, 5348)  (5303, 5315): 0.99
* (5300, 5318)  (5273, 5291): 1.03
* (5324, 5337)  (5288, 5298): 0.93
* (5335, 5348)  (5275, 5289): 1.02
